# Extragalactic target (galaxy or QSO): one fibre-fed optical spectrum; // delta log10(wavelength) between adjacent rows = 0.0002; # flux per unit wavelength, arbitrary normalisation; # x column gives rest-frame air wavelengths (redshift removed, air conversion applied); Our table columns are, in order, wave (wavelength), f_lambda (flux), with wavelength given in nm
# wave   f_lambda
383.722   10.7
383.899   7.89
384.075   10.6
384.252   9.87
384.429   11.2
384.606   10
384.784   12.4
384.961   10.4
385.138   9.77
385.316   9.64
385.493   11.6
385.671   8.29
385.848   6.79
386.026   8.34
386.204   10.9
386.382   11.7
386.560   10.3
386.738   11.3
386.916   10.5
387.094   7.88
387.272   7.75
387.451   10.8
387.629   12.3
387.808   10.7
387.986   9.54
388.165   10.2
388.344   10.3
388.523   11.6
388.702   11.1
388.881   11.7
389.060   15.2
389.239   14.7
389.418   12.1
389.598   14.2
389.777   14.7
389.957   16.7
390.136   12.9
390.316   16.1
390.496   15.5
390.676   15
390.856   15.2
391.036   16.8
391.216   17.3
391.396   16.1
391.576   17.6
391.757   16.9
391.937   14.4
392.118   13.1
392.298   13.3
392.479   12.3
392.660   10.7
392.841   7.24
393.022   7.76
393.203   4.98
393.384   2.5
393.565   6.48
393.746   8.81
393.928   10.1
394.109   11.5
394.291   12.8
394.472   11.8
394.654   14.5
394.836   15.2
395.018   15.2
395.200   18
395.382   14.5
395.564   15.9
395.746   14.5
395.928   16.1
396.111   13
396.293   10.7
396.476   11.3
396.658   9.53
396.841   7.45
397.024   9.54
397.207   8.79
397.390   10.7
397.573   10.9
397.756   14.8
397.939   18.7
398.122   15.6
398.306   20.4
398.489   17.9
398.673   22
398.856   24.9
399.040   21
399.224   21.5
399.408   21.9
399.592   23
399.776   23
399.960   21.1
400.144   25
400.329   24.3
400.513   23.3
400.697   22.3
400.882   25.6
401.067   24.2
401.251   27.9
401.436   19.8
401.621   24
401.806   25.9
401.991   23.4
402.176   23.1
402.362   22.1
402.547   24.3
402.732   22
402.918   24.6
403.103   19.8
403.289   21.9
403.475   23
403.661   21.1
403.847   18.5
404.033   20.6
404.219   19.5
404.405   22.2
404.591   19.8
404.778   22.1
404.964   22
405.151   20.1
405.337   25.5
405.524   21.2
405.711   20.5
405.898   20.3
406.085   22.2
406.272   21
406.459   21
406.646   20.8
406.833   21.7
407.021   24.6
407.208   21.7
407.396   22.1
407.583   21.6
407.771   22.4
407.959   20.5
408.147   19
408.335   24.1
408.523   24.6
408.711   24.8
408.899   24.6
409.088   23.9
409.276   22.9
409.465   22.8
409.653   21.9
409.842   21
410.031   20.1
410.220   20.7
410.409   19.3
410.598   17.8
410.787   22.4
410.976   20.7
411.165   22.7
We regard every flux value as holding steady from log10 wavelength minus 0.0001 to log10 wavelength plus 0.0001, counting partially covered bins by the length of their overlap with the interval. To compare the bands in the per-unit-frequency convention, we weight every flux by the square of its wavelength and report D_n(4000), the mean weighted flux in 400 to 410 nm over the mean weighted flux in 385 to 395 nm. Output 2.05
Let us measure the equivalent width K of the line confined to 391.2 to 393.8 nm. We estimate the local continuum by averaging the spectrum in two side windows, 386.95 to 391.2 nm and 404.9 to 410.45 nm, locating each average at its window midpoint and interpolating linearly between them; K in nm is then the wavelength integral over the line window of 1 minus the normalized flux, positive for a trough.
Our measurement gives 0.58 nm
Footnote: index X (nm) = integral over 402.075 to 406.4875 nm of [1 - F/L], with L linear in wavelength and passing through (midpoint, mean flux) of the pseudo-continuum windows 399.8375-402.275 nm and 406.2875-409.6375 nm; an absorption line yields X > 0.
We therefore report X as 0.303 nm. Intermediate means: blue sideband 23.8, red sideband 22.5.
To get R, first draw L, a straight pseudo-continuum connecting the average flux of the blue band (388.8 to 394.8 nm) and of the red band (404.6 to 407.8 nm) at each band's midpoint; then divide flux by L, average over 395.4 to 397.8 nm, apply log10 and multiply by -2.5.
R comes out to 0.31 mag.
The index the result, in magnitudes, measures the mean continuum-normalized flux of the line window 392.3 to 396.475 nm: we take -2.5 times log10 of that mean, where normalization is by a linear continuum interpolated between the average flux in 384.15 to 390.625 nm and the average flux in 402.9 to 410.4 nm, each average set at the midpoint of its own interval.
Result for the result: 0.30 mag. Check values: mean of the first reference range 11.4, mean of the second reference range 21.8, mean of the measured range 11.6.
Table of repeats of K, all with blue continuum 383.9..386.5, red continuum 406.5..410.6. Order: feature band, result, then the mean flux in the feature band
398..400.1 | -0.49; 21.2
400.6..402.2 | -0.50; 24.1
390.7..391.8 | -0.28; 16.5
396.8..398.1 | 0.35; 11.9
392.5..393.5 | 0.50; 7.02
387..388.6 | 0.18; 10.1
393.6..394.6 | 0.26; 10.9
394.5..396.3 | 0.05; 14.8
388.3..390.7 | -0.29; 13.7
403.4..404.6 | -0.06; 20.7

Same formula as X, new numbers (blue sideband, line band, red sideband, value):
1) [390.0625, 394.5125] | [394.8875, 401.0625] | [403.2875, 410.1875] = -0.47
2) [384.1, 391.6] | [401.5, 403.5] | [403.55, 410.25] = -0.36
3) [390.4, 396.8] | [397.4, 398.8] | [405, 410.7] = -0.12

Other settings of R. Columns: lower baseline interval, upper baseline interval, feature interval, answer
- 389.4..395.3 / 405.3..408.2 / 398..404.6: -0.21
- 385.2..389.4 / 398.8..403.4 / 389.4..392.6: -0.08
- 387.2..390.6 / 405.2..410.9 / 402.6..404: -0.11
